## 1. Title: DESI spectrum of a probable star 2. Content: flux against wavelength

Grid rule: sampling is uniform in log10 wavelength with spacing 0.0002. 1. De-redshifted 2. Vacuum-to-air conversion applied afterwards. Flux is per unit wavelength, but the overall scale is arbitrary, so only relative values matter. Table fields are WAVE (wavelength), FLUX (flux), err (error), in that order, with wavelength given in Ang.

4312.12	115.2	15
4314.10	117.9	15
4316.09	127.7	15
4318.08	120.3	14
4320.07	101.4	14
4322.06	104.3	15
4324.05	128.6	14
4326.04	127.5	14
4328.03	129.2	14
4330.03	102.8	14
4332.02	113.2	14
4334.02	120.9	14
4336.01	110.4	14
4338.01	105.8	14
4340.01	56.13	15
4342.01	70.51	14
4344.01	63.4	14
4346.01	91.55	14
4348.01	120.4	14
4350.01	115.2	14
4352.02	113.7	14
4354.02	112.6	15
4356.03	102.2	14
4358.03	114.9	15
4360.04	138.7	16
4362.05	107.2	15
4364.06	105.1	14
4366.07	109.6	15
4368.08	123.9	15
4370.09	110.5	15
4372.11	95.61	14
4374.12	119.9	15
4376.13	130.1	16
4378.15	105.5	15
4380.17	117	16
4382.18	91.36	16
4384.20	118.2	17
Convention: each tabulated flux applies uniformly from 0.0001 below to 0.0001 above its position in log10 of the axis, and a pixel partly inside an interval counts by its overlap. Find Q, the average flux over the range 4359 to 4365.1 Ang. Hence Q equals 117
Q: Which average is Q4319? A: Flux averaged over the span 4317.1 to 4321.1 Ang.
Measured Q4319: 111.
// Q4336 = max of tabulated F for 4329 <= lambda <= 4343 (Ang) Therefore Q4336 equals 120.9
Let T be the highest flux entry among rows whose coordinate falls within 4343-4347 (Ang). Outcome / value 91.55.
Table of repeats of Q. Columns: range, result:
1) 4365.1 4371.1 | 115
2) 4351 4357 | 109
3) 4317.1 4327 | 116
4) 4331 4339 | 113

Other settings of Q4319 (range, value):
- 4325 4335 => 119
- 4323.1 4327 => 128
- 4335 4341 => 90.9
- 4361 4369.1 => 112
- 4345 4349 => 106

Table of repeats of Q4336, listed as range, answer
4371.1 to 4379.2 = 130.1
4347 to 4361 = 138.7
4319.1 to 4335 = 129.2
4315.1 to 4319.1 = 127.7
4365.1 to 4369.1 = 123.9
